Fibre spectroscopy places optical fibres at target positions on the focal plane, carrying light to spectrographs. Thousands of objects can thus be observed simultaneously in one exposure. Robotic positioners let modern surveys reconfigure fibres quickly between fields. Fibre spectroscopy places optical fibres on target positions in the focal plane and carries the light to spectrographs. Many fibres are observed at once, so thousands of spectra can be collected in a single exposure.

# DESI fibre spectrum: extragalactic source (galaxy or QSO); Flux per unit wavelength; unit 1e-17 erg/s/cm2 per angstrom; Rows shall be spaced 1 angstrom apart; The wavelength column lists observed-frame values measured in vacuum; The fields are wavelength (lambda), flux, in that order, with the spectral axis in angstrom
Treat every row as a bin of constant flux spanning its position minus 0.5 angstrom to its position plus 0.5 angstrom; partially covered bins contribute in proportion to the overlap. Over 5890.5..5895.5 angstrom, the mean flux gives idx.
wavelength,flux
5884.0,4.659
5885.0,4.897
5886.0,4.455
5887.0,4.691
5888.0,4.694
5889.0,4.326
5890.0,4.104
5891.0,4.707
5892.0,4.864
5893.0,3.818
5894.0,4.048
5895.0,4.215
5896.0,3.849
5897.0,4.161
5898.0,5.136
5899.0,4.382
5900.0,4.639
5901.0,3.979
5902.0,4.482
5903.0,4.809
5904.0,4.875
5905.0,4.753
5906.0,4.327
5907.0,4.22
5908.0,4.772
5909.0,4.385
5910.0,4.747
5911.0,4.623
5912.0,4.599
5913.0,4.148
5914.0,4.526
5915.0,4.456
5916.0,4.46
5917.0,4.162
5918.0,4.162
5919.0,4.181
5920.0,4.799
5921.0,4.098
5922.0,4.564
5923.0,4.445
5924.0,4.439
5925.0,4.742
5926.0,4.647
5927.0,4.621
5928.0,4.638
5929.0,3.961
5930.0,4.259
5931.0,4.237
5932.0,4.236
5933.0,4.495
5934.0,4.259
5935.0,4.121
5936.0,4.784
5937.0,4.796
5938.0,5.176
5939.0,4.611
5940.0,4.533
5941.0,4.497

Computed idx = 4.33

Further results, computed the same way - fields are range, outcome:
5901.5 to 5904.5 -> 4.72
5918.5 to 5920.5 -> 4.49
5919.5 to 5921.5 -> 4.45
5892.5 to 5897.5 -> 4.02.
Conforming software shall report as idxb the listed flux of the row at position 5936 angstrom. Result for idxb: 4.784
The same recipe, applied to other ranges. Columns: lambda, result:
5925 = 4.742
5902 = 4.482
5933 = 4.495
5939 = 4.611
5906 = 4.327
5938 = 5.176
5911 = 4.623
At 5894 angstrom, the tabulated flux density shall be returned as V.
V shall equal 4.048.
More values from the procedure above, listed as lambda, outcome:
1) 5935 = 4.121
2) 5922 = 4.564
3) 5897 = 4.161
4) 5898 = 5.136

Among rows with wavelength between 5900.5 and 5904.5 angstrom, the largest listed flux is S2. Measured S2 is 4.875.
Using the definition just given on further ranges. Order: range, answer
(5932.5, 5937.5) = 4.796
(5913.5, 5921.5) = 4.799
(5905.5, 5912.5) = 4.772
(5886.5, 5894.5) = 4.864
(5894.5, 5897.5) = 4.215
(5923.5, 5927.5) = 4.742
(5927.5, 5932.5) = 4.638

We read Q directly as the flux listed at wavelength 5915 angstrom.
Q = 4.456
